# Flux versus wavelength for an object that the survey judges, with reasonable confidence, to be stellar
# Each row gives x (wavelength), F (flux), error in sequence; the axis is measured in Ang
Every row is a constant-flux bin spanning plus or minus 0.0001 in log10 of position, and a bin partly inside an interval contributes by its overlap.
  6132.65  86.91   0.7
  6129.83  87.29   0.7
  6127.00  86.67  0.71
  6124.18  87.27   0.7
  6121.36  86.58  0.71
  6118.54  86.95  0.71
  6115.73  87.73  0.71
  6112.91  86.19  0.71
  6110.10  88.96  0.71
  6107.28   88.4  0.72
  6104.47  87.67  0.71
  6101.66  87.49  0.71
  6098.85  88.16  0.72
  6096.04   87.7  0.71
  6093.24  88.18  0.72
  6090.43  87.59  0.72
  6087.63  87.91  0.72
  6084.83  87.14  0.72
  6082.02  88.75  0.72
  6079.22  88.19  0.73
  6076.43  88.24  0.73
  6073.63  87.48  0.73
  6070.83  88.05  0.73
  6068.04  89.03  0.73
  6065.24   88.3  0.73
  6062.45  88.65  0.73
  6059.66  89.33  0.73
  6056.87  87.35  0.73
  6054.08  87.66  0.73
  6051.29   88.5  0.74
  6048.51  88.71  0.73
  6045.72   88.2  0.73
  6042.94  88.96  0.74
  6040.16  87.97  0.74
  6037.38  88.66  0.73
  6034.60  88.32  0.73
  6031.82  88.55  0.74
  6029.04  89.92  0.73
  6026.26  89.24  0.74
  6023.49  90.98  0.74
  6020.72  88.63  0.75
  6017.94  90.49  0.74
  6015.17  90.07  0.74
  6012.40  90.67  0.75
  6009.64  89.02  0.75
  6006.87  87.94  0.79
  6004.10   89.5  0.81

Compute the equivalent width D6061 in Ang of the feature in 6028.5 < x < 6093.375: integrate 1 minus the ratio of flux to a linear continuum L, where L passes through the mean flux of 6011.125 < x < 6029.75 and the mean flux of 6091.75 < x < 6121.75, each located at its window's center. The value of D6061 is 0.44 Ang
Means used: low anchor 90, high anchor 87.7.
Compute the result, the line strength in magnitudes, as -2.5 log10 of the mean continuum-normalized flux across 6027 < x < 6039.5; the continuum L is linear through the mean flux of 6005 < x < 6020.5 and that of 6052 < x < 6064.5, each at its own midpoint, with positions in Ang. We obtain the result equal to 0.00 mag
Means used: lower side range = 89.5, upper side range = 88.3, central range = 88.8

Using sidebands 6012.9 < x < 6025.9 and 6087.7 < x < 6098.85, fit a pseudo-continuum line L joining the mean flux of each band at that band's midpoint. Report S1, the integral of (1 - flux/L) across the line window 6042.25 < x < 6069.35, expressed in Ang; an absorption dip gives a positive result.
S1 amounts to 0.2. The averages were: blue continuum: 90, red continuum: 87.9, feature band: 88.4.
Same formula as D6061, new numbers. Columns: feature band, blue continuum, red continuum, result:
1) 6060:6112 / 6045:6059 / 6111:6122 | -0.34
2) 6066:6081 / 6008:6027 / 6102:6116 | 0.06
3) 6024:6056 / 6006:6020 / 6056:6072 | 0.14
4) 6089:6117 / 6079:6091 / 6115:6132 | -0.10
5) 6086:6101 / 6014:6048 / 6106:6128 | -0.01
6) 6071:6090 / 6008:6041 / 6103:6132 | 0.05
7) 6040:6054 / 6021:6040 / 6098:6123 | 0.06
